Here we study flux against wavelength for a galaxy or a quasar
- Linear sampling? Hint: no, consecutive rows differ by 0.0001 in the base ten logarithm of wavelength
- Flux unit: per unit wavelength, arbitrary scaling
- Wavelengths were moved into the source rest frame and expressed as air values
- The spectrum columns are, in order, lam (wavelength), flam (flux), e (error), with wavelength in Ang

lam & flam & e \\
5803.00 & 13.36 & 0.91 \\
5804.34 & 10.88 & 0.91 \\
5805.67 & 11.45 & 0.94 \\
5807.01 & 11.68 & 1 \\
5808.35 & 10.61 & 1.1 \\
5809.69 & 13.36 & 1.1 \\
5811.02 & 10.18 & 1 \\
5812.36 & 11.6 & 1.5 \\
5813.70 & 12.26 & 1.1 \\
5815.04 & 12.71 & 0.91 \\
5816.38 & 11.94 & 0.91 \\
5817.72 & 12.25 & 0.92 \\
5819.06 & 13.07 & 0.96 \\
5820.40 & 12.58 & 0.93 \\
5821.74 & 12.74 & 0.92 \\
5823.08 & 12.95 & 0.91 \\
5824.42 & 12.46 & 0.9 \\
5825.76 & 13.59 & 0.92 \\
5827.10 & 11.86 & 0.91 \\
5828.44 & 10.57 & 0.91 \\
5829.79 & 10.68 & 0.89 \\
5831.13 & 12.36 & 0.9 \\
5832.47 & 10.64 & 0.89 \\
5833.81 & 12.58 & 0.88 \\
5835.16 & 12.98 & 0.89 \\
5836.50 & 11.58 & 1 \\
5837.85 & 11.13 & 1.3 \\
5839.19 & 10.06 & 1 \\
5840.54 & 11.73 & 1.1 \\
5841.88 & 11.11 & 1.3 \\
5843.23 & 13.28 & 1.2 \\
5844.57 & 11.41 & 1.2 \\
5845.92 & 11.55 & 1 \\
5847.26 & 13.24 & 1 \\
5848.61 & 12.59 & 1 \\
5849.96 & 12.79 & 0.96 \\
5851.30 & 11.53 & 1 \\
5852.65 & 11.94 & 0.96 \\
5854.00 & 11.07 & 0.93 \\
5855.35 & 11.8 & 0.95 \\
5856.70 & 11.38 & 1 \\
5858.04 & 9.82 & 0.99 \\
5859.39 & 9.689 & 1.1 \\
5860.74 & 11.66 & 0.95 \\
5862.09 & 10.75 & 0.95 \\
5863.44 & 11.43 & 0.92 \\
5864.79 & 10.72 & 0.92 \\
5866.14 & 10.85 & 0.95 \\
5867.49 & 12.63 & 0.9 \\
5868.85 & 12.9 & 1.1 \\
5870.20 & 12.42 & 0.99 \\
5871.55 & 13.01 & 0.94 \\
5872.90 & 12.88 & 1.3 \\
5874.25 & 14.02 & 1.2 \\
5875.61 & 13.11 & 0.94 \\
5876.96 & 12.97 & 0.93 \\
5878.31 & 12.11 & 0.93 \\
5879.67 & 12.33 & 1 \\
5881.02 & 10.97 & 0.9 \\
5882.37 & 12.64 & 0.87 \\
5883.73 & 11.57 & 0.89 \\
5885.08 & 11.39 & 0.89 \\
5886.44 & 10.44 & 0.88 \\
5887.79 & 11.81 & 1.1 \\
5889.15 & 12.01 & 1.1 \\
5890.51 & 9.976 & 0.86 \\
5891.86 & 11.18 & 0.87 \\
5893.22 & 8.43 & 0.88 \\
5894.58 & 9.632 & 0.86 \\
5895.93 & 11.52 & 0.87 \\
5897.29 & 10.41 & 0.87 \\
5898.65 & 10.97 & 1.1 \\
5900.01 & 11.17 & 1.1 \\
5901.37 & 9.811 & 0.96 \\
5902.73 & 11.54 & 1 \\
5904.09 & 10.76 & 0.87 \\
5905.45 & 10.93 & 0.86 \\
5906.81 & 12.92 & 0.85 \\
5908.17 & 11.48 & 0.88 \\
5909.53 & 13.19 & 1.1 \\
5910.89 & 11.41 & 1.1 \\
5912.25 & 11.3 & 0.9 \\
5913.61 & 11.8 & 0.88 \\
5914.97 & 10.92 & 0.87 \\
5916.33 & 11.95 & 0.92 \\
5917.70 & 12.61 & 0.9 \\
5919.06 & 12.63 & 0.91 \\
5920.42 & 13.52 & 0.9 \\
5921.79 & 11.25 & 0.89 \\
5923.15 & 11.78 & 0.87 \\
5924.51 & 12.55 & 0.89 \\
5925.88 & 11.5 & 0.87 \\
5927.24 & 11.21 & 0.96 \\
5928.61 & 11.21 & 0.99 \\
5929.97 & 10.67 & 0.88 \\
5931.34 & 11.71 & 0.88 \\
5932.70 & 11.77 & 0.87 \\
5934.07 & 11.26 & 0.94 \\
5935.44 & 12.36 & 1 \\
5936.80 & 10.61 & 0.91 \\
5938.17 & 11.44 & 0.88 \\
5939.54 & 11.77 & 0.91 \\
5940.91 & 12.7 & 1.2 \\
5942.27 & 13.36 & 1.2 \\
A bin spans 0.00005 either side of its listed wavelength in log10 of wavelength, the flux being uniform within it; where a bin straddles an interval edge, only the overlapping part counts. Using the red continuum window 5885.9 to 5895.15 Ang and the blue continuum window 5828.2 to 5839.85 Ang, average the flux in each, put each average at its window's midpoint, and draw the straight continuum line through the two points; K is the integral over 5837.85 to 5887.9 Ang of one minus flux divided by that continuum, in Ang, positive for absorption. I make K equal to -3.98 Ang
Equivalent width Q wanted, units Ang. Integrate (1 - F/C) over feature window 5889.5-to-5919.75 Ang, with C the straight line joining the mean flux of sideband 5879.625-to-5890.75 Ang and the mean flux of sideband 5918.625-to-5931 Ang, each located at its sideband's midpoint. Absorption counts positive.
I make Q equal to 1.08 Ang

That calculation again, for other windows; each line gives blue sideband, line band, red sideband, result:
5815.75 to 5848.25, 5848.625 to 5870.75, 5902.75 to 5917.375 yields 0.8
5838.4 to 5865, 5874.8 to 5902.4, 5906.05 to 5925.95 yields 1.4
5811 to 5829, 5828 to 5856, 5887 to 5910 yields 0.4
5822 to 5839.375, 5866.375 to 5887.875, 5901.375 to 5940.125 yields -1.0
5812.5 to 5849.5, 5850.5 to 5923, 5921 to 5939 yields 1.1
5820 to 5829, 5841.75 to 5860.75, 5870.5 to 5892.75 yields 0.9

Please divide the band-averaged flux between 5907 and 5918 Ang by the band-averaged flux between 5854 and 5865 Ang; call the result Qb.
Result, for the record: 1.08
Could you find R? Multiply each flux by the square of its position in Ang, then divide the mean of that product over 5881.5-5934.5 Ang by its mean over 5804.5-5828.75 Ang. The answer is 1.0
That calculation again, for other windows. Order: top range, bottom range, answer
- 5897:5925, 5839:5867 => 1.04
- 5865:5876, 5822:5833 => 1.07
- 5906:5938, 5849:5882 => 1.01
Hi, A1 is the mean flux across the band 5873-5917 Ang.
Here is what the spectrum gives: 11.5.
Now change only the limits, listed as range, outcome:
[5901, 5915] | 11.5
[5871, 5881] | 12.8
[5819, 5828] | 12.7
